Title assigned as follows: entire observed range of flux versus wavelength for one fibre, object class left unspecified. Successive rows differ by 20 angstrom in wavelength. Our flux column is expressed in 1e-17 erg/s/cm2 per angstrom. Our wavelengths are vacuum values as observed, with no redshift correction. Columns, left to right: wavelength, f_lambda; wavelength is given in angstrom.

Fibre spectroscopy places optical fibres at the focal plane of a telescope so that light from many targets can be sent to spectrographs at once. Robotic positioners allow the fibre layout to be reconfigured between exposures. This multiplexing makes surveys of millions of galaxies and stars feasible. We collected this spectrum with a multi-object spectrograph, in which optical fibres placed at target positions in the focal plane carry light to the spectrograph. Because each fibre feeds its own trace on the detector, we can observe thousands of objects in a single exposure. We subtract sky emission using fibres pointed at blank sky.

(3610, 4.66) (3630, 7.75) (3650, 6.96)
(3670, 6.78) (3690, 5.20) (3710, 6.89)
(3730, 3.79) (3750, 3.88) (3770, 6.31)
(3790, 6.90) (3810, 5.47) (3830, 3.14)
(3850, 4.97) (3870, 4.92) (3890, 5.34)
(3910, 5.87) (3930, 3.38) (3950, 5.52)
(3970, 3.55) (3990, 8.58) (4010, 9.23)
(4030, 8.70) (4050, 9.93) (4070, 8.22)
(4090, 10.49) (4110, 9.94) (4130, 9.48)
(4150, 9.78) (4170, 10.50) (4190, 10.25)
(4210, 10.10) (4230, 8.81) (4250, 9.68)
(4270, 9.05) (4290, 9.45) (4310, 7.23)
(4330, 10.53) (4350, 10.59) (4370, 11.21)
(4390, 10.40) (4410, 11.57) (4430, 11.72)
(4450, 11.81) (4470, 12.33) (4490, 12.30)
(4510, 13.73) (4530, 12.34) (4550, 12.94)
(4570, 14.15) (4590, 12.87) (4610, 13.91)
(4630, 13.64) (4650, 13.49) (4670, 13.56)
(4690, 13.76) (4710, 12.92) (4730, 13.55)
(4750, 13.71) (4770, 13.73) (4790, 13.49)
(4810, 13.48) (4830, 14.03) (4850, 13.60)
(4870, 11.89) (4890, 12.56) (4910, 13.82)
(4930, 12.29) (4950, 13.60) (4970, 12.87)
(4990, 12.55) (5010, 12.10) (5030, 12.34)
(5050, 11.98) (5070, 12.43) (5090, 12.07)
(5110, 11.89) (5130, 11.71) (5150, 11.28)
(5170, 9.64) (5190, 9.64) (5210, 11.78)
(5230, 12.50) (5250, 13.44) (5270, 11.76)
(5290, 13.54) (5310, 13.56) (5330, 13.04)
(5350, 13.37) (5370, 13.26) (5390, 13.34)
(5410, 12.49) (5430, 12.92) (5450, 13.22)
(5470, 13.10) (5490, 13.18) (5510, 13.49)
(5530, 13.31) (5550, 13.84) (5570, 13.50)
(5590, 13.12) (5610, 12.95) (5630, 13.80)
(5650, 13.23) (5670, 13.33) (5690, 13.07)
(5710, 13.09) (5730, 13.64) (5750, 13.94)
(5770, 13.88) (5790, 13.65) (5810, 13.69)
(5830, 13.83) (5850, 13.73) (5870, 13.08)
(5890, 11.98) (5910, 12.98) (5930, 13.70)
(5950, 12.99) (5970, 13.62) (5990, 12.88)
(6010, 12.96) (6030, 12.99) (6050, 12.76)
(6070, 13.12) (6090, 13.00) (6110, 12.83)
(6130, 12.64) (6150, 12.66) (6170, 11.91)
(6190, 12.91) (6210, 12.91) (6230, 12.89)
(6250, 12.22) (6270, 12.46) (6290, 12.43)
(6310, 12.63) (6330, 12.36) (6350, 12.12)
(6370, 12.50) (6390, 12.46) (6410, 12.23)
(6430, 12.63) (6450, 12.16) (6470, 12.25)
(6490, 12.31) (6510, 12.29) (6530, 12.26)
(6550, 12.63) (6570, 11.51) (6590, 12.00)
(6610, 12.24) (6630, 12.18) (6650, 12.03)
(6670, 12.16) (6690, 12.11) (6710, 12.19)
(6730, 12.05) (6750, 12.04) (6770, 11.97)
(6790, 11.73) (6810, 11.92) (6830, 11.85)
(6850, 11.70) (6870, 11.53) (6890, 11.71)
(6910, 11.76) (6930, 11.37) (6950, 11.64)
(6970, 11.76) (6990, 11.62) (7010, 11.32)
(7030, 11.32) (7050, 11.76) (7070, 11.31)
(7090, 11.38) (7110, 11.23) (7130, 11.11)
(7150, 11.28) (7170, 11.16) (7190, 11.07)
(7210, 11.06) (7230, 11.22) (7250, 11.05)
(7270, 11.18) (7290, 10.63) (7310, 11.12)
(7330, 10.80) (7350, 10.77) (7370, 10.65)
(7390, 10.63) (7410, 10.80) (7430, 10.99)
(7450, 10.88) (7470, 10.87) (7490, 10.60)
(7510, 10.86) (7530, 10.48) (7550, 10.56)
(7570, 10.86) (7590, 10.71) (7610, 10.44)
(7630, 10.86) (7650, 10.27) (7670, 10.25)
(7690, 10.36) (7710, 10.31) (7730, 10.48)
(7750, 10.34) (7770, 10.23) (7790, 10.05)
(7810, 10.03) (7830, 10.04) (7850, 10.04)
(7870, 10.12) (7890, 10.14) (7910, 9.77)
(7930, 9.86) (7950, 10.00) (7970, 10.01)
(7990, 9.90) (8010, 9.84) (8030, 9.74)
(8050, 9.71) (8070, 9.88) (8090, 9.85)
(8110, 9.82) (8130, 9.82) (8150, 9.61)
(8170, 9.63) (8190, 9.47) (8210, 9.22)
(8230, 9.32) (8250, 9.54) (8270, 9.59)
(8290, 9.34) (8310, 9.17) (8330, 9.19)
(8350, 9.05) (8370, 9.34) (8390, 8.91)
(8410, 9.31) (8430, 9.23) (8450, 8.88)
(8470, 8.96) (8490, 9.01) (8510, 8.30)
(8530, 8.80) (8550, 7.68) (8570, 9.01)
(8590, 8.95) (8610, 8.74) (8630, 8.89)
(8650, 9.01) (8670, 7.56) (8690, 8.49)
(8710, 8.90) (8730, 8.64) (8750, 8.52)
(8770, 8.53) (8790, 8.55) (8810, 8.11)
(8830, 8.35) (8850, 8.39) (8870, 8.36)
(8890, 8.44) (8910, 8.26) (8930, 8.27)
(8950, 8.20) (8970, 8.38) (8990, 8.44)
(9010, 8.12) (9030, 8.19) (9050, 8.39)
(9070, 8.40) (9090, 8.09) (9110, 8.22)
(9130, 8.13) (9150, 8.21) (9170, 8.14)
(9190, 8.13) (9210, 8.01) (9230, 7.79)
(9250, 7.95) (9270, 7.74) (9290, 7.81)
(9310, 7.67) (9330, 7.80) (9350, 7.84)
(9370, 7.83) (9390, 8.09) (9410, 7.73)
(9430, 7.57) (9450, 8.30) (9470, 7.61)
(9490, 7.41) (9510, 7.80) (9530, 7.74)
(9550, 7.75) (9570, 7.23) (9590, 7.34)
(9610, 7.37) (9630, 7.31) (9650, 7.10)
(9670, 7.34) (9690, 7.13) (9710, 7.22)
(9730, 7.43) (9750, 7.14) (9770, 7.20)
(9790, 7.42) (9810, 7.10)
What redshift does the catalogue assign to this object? 0.000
